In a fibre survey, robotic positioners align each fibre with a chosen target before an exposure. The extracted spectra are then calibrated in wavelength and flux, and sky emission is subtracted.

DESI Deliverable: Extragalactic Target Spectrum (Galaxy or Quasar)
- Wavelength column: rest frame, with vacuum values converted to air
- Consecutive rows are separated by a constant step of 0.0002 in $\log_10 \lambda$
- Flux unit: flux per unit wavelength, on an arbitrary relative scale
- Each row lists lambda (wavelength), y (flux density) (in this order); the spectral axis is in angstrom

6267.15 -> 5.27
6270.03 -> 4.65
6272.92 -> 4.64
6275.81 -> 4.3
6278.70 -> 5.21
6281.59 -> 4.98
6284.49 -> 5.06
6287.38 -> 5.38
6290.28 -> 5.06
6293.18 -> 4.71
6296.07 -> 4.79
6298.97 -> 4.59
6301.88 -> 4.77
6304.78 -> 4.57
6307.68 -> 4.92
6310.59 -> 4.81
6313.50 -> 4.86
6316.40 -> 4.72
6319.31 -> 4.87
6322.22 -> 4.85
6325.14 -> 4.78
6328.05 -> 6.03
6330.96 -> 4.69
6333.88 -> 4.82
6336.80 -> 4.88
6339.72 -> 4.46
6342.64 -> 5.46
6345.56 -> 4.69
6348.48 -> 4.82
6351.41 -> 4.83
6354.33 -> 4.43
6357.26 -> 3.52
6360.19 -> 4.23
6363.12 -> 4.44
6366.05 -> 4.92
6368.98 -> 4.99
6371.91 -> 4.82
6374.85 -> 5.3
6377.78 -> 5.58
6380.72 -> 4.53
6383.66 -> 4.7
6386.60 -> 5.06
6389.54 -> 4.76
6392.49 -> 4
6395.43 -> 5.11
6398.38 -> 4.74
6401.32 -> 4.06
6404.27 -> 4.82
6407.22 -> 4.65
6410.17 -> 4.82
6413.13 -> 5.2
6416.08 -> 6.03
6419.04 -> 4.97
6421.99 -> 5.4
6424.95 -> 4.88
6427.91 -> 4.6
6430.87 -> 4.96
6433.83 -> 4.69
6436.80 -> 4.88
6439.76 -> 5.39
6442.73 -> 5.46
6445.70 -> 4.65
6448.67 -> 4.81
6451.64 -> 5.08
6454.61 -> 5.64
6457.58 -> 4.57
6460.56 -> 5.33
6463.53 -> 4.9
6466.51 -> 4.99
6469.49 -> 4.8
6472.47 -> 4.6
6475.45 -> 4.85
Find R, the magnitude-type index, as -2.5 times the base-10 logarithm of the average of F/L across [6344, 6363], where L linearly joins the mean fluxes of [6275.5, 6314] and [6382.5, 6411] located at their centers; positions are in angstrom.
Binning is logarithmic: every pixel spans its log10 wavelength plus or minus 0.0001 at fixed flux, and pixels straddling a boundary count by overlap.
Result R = 0.08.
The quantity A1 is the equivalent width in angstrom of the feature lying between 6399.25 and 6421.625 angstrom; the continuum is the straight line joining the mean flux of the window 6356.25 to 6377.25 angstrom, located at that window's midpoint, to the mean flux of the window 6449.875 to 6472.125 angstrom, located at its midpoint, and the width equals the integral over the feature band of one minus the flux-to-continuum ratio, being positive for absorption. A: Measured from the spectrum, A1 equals -0.55 angstrom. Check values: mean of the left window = 4.67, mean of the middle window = 4.96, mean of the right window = 5.02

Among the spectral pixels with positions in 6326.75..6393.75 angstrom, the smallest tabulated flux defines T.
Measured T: 3.52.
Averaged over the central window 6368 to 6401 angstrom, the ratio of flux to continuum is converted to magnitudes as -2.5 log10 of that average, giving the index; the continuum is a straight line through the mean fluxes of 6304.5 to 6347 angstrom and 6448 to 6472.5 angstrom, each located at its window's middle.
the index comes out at 0.022 mag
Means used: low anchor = 4.9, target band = 4.84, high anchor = 5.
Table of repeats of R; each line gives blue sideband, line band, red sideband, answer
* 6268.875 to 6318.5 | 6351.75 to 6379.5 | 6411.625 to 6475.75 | 0.05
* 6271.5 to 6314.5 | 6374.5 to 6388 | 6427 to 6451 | -0.02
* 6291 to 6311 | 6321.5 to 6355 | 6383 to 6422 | -0.03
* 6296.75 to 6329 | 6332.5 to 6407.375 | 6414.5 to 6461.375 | 0.06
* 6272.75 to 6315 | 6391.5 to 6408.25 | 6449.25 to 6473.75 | 0.08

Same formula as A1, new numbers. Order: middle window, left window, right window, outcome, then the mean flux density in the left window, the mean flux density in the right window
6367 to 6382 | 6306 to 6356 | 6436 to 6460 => -0.3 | 4.87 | 5.08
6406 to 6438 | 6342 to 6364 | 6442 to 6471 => -1.1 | 4.52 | 5.01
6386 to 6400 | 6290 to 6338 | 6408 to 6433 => 0.9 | 4.86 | 5.08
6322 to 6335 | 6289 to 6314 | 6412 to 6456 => -0.6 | 4.78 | 5.11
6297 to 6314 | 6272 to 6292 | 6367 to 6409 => 0.6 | 4.95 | 4.8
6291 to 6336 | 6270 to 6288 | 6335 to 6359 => -1.0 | 4.88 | 4.63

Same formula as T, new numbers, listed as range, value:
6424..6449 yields 4.6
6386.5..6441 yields 4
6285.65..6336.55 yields 4.57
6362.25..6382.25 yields 4.44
